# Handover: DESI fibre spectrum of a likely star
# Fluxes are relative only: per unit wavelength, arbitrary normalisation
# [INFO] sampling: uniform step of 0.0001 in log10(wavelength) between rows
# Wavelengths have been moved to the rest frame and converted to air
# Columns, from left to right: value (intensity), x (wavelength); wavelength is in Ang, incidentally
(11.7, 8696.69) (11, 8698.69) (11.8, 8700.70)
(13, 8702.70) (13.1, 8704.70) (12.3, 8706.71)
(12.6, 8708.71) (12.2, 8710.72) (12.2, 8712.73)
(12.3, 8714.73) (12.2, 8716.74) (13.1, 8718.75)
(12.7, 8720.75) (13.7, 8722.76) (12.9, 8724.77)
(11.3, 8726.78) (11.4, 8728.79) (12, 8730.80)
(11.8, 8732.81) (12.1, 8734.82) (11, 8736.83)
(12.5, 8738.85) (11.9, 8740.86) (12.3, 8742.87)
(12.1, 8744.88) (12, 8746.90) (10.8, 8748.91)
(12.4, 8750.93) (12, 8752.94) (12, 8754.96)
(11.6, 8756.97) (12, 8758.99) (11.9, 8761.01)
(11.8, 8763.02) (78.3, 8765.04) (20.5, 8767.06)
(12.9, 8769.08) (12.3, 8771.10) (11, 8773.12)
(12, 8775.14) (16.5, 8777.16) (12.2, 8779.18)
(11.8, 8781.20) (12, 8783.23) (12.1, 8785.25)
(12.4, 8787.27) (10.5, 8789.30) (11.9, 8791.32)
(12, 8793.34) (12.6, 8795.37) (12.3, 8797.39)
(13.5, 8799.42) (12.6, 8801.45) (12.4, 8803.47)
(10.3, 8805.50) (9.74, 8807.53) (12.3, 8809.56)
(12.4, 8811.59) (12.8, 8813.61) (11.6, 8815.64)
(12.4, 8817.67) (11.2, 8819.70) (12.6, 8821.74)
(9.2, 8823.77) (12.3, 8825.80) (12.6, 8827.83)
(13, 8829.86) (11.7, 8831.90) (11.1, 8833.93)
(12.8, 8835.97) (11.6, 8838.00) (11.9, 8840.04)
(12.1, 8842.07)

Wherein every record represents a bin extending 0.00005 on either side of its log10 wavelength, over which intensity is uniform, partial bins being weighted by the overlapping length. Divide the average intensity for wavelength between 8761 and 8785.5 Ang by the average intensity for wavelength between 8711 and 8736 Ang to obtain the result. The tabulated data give 1.51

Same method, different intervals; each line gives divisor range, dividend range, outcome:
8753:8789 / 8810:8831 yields 0.73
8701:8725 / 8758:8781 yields 1.50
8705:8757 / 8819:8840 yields 0.97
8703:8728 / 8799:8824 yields 0.94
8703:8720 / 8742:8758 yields 0.95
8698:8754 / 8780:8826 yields 0.97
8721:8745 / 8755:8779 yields 1.54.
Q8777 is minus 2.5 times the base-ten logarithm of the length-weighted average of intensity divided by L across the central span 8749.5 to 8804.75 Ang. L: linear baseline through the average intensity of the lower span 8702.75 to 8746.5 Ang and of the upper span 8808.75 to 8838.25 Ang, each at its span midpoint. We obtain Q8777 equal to -0.23 mag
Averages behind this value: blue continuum 12.3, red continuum 12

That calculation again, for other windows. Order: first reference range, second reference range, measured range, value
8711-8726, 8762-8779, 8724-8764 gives 0.37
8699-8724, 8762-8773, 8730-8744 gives 0.48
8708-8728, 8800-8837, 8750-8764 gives 0.03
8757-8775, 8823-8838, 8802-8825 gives 0.21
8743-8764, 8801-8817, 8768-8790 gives -0.05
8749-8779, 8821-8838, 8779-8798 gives 0.26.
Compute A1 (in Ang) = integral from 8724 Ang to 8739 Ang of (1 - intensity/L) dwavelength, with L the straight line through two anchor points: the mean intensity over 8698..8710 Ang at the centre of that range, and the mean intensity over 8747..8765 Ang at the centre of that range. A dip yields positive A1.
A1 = 2.28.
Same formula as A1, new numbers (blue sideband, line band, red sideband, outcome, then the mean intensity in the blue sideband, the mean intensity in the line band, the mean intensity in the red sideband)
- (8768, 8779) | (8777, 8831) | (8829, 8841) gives 1.81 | 12.9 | 12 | 12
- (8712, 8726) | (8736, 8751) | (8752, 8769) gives 4.83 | 12.7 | 11.8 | 20.8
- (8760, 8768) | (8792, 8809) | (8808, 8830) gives 5.85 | 30.7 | 11.9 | 11.9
